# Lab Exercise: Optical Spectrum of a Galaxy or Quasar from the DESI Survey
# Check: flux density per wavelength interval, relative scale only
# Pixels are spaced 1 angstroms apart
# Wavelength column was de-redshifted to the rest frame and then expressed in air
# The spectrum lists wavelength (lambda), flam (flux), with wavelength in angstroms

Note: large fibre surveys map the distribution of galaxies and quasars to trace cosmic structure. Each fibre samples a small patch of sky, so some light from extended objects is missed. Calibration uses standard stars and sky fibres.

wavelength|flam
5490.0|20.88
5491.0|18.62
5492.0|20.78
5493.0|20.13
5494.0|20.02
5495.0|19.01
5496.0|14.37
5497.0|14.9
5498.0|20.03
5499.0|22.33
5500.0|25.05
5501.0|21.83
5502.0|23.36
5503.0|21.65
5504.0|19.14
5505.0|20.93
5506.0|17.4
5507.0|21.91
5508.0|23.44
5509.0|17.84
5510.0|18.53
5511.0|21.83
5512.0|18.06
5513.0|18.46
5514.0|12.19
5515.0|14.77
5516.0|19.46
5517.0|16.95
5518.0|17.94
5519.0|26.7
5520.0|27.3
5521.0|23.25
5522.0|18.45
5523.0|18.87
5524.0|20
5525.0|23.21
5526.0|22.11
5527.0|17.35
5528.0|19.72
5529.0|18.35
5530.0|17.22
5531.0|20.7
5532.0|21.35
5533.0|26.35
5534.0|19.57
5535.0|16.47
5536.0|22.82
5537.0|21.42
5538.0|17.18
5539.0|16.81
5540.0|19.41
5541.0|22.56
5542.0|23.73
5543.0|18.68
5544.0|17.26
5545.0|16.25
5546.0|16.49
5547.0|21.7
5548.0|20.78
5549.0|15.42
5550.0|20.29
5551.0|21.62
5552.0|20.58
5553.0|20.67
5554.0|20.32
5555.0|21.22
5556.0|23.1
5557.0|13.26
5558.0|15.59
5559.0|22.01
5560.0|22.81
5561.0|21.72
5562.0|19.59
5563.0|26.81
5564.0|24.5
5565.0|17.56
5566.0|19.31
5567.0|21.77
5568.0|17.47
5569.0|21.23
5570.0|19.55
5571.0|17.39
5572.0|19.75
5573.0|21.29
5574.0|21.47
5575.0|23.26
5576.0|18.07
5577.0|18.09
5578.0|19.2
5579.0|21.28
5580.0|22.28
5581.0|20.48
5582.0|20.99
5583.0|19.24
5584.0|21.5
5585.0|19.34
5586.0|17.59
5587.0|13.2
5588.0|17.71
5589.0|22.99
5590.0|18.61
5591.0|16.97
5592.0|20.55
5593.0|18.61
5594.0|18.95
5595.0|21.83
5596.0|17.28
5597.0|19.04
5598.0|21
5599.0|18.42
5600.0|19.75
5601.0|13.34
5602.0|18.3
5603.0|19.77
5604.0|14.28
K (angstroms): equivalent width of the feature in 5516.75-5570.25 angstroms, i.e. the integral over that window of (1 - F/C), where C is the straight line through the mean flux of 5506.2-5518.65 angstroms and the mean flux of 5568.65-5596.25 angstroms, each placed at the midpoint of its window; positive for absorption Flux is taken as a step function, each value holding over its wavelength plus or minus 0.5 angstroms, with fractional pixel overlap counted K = -3.6 angstroms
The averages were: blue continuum 18.5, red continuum 19.6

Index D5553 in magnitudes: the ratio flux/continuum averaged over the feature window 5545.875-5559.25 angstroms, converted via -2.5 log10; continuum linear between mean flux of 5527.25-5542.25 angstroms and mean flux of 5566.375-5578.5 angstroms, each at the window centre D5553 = 0.03 mag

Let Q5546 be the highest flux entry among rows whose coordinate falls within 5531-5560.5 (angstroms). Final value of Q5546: 26.35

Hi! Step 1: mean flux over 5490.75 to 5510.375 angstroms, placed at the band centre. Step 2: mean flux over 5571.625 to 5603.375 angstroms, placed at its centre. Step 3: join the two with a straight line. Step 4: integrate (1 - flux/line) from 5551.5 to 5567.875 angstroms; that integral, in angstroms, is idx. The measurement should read -0.8 angstroms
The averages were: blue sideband 20.1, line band 20.6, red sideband 19.4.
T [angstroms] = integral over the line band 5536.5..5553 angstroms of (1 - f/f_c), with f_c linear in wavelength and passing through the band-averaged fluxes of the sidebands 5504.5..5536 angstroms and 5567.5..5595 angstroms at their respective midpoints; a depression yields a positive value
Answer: 0.3 angstroms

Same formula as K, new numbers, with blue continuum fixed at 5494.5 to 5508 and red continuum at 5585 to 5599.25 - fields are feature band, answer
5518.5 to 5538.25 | -1.1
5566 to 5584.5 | -1.1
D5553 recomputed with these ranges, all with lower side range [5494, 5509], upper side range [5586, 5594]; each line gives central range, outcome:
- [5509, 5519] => 0.112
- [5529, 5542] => -0.037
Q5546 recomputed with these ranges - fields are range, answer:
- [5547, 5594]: 26.81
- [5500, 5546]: 27.3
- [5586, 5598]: 22.99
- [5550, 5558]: 23.1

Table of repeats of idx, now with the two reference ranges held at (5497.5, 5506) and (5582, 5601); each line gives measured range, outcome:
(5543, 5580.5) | -0.43 angstroms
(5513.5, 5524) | 0.71 angstroms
